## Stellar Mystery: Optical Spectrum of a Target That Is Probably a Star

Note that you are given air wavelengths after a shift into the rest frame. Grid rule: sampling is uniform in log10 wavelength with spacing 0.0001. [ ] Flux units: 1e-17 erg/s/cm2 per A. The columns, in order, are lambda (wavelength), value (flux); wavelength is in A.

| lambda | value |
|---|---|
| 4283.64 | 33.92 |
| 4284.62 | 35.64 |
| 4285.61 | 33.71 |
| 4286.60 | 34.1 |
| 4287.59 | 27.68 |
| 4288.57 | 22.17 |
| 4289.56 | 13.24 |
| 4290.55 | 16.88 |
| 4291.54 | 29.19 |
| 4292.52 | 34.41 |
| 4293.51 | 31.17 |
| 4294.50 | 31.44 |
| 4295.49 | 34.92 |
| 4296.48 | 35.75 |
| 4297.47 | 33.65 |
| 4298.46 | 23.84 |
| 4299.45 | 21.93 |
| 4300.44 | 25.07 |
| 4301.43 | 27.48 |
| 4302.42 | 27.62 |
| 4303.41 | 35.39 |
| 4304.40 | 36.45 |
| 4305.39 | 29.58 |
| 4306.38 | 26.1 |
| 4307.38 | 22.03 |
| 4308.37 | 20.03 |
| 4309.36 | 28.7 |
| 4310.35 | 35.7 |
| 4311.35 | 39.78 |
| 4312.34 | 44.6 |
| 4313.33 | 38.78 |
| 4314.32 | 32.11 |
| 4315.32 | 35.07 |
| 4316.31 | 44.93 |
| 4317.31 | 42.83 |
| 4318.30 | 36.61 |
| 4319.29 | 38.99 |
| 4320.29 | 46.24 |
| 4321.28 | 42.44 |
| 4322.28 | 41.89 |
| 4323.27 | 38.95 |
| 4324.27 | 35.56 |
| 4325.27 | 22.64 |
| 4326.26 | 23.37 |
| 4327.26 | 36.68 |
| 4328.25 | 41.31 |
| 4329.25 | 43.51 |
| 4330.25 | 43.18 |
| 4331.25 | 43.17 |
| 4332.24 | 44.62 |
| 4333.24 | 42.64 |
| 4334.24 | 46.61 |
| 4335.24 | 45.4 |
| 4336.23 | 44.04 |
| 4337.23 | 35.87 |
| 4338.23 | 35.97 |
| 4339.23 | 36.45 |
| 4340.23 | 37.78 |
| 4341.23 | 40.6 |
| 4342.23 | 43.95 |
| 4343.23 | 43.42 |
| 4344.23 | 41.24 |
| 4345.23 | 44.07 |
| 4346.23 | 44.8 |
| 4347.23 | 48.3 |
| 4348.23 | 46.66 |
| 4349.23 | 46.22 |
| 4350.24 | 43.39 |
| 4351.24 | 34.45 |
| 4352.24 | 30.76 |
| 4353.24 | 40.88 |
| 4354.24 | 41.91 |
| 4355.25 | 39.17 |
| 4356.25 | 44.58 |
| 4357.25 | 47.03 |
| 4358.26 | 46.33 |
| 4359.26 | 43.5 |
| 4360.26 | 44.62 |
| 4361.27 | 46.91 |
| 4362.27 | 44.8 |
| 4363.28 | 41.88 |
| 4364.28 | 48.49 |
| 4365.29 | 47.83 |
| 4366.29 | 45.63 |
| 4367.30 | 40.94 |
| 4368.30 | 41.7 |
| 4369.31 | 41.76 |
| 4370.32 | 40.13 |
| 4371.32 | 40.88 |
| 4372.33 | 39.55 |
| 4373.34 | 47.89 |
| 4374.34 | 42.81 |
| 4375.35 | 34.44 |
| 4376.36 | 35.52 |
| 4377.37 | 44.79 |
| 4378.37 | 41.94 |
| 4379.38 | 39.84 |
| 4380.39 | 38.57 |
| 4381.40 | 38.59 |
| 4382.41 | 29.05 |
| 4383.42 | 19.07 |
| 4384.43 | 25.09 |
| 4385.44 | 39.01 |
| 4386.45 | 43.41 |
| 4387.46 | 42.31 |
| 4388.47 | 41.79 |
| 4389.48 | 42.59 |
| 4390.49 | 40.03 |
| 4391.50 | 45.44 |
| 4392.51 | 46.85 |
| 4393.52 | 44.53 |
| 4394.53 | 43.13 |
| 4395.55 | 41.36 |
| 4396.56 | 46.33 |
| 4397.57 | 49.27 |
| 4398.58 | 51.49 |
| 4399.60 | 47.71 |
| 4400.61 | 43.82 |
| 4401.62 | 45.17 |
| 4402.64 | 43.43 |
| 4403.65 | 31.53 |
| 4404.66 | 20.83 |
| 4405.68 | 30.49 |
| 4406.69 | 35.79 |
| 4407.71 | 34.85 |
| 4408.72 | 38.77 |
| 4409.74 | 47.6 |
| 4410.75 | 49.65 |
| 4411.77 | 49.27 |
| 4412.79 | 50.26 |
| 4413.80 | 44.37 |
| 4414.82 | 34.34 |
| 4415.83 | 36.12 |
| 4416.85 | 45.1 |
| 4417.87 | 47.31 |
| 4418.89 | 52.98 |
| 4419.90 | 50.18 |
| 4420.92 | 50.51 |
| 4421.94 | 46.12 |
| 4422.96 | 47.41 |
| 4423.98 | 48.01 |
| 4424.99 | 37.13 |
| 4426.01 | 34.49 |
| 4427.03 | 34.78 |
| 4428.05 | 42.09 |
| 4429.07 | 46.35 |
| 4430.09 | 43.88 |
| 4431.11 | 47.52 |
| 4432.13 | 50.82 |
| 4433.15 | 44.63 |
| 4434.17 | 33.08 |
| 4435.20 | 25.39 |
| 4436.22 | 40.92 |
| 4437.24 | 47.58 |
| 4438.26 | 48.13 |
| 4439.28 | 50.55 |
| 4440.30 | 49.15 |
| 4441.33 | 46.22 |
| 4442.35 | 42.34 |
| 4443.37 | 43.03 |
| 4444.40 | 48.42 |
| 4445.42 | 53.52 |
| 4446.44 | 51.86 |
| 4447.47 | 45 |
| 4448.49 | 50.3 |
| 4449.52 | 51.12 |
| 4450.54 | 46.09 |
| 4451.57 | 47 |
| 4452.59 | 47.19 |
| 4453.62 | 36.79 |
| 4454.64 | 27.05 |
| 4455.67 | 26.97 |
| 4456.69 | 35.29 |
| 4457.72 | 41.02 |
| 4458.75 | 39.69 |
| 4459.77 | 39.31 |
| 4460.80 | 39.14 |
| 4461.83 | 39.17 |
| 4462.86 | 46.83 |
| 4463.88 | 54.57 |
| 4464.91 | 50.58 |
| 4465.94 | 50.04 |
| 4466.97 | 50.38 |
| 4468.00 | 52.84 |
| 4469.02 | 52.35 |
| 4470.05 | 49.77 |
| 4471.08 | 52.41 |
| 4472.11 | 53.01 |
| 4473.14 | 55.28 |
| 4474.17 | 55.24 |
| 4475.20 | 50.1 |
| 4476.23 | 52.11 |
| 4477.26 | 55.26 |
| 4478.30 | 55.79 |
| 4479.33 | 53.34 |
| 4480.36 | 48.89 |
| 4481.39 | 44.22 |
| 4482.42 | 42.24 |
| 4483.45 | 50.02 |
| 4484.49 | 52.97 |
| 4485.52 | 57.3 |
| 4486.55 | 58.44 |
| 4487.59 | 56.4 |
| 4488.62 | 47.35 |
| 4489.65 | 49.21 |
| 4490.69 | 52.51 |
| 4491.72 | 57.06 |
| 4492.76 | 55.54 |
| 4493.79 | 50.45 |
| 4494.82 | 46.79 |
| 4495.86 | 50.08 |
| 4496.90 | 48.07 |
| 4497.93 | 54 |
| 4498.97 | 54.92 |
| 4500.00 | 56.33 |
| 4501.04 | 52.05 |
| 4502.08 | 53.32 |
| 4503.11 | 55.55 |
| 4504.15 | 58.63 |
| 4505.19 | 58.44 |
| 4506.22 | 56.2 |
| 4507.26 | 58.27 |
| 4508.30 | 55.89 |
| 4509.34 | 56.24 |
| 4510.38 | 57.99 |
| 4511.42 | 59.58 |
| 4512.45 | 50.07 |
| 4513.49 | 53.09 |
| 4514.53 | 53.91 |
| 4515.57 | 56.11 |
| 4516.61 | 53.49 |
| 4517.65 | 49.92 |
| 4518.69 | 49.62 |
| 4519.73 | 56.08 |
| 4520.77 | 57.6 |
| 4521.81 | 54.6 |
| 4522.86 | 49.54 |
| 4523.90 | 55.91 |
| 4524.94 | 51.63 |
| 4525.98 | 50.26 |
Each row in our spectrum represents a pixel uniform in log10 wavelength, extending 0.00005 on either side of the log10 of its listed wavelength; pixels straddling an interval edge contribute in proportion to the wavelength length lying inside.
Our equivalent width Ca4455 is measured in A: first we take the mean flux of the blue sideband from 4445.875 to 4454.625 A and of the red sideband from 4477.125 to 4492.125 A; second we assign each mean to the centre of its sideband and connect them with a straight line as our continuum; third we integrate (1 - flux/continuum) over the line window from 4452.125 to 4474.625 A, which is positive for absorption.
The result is 1.5 A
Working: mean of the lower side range 45.8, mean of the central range 45.2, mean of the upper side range 51.9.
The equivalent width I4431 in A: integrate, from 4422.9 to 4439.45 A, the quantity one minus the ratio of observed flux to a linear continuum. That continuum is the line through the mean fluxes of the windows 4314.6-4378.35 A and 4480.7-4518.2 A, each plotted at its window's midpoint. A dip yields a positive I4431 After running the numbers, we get 2.0 A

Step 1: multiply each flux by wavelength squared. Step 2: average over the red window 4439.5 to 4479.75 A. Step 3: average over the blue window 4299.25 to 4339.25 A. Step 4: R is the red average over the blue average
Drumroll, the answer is 1.4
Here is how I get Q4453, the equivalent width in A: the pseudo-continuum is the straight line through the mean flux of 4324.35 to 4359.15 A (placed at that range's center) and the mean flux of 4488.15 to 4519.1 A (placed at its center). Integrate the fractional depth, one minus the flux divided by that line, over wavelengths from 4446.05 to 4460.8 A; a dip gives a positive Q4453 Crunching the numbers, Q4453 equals 2.4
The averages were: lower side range 40.9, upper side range 53.7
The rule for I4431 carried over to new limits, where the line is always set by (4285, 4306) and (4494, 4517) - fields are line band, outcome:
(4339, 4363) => -4.7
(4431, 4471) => 2.6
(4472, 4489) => -0.3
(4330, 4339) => -2.3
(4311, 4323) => -3.4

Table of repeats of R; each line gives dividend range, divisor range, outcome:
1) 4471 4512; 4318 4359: 1.40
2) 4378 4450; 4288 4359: 1.22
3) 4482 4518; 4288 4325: 1.81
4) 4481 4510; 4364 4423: 1.34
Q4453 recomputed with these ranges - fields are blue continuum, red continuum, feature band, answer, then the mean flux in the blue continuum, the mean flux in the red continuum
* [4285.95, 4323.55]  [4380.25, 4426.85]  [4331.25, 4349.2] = -3.53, 32.3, 41.5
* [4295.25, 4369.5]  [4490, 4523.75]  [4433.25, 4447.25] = 1.05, 38.7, 54.1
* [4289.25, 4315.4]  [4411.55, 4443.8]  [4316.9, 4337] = -4.37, 30.1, 44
